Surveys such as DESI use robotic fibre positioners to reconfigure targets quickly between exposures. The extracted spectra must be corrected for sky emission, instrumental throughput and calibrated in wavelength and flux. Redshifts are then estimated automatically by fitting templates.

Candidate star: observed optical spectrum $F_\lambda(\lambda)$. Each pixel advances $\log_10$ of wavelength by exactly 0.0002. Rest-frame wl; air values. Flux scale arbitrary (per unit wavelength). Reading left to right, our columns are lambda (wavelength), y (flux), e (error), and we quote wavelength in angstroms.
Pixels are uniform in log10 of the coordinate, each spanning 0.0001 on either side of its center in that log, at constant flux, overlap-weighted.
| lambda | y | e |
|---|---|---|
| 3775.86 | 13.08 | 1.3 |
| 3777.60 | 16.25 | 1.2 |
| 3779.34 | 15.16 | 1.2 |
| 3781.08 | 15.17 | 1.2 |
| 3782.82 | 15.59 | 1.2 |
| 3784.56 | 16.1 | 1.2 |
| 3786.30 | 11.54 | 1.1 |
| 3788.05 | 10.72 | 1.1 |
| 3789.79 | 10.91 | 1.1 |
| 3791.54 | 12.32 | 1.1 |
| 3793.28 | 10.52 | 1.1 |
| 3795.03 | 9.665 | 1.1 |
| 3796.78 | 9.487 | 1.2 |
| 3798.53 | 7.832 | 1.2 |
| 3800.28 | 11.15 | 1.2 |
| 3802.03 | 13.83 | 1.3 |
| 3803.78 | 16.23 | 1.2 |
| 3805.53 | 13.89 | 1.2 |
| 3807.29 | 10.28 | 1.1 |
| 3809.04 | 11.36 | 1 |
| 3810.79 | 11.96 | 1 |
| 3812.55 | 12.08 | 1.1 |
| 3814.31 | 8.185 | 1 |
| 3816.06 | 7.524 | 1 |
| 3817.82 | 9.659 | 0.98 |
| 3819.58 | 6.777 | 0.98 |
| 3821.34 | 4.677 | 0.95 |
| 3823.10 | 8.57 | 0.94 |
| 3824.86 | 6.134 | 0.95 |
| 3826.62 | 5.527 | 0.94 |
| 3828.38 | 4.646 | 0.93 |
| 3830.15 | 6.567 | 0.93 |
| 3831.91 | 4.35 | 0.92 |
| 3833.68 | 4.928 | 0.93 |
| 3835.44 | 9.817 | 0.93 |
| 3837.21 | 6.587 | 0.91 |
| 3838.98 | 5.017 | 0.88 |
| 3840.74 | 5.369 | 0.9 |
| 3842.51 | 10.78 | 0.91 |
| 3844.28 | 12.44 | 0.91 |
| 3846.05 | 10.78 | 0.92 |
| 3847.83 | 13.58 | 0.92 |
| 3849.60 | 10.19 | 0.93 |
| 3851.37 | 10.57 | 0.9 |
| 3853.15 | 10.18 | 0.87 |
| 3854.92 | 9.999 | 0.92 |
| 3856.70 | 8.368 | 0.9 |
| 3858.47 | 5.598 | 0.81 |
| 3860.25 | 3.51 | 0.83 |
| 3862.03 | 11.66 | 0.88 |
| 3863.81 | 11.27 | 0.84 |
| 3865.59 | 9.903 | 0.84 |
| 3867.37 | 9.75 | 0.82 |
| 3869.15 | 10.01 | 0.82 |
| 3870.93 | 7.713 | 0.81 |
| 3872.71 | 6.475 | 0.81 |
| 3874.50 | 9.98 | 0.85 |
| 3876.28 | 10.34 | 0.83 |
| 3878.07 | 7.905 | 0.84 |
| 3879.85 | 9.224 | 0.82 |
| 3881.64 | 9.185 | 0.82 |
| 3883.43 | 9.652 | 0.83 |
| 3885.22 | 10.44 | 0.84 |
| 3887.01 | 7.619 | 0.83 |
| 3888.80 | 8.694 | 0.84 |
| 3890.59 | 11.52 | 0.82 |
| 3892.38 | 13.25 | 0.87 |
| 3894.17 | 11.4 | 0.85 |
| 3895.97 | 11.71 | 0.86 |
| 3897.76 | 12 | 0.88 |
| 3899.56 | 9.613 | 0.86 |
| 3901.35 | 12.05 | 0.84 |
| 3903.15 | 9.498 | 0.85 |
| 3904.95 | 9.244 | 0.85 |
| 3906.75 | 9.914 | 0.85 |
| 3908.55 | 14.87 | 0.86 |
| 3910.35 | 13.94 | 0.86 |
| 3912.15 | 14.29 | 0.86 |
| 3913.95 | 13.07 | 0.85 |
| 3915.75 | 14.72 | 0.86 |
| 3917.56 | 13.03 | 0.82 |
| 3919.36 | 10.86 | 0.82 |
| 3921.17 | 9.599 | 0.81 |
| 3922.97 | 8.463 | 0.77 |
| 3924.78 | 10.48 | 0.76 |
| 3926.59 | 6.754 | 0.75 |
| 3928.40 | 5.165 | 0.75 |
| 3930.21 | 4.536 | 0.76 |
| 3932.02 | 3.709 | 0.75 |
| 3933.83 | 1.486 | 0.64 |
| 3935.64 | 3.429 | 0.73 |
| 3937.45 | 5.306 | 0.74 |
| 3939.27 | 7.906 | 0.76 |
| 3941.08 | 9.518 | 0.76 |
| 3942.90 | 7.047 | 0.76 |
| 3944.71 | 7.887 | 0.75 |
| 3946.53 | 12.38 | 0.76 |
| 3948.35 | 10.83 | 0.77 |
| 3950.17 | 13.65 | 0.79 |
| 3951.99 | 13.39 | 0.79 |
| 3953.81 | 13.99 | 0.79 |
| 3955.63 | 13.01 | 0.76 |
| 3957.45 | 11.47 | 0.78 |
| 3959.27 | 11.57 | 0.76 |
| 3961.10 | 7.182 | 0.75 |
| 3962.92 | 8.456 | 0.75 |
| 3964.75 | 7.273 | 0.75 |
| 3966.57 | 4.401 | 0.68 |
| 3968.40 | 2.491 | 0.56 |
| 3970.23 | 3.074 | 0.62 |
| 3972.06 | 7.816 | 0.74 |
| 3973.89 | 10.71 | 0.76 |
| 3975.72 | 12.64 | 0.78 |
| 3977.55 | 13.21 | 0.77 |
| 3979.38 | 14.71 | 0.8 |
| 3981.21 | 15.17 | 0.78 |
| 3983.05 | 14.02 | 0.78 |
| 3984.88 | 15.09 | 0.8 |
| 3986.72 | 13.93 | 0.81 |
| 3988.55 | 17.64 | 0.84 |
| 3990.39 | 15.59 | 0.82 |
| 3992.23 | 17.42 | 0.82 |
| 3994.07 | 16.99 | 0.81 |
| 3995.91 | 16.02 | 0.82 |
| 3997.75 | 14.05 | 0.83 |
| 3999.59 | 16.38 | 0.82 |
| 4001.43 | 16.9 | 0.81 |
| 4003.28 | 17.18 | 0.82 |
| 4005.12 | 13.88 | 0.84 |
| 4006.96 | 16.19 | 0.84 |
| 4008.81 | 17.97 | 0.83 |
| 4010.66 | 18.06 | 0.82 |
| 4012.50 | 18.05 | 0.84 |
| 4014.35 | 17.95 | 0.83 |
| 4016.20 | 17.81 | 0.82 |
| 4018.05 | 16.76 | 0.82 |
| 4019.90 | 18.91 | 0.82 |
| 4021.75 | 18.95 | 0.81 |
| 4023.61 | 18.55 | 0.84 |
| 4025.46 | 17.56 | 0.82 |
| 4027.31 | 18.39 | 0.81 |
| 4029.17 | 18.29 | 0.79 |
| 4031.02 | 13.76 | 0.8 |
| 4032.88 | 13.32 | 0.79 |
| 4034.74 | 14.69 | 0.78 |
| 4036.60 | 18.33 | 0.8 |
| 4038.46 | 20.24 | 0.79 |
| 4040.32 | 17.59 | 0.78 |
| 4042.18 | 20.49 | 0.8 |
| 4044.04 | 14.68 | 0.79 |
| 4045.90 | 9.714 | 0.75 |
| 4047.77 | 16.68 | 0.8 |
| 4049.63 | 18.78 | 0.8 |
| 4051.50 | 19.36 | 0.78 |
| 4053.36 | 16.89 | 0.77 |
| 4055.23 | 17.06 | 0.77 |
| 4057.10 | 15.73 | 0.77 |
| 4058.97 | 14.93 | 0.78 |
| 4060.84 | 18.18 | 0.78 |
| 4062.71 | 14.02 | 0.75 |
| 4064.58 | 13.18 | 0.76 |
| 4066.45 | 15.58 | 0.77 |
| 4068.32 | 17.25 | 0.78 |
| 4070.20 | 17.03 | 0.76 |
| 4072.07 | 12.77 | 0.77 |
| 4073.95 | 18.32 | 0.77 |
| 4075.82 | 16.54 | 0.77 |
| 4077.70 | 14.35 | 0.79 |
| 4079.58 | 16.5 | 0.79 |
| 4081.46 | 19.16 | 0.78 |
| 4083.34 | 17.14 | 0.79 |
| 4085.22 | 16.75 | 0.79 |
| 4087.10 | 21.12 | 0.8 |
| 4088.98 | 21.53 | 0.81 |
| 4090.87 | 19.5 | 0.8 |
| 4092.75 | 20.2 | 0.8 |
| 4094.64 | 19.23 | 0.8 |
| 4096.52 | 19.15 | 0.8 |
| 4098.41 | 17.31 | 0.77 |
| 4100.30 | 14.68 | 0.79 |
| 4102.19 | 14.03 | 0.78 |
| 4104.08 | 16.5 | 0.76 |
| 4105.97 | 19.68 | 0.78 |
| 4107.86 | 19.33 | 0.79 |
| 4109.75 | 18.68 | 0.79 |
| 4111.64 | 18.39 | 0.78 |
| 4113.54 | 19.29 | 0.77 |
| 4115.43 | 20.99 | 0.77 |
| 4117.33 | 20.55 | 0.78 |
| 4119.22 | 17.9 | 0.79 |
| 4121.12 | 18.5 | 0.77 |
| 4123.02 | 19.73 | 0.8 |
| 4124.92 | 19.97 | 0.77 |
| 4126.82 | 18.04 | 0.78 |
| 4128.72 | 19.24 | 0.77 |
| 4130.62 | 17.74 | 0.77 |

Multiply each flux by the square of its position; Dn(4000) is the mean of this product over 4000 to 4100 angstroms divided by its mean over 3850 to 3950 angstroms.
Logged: 1.96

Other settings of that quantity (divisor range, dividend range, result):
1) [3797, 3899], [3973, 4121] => 2.01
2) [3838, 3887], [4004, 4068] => 1.99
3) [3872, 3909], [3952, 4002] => 1.26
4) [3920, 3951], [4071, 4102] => 2.52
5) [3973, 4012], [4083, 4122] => 1.27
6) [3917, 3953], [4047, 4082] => 2.12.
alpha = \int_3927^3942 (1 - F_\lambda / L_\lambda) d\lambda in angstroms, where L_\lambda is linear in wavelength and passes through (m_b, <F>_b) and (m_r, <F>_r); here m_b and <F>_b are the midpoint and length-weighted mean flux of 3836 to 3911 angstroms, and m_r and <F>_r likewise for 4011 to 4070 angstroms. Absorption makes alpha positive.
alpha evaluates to 8.7 angstroms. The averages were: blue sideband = 9.8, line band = 5.19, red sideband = 16.8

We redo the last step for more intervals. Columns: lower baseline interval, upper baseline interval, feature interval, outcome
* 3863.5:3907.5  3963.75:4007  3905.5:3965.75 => 9.2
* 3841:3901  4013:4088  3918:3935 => 7.2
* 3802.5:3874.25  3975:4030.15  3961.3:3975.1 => 7.8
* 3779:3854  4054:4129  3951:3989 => 8.9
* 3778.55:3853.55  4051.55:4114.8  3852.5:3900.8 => 8.8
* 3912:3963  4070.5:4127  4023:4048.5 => -3.2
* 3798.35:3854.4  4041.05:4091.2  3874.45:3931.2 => 5.6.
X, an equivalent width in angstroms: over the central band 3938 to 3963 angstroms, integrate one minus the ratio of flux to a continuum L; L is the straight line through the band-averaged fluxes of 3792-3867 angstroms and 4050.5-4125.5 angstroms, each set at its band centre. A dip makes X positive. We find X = 4.8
